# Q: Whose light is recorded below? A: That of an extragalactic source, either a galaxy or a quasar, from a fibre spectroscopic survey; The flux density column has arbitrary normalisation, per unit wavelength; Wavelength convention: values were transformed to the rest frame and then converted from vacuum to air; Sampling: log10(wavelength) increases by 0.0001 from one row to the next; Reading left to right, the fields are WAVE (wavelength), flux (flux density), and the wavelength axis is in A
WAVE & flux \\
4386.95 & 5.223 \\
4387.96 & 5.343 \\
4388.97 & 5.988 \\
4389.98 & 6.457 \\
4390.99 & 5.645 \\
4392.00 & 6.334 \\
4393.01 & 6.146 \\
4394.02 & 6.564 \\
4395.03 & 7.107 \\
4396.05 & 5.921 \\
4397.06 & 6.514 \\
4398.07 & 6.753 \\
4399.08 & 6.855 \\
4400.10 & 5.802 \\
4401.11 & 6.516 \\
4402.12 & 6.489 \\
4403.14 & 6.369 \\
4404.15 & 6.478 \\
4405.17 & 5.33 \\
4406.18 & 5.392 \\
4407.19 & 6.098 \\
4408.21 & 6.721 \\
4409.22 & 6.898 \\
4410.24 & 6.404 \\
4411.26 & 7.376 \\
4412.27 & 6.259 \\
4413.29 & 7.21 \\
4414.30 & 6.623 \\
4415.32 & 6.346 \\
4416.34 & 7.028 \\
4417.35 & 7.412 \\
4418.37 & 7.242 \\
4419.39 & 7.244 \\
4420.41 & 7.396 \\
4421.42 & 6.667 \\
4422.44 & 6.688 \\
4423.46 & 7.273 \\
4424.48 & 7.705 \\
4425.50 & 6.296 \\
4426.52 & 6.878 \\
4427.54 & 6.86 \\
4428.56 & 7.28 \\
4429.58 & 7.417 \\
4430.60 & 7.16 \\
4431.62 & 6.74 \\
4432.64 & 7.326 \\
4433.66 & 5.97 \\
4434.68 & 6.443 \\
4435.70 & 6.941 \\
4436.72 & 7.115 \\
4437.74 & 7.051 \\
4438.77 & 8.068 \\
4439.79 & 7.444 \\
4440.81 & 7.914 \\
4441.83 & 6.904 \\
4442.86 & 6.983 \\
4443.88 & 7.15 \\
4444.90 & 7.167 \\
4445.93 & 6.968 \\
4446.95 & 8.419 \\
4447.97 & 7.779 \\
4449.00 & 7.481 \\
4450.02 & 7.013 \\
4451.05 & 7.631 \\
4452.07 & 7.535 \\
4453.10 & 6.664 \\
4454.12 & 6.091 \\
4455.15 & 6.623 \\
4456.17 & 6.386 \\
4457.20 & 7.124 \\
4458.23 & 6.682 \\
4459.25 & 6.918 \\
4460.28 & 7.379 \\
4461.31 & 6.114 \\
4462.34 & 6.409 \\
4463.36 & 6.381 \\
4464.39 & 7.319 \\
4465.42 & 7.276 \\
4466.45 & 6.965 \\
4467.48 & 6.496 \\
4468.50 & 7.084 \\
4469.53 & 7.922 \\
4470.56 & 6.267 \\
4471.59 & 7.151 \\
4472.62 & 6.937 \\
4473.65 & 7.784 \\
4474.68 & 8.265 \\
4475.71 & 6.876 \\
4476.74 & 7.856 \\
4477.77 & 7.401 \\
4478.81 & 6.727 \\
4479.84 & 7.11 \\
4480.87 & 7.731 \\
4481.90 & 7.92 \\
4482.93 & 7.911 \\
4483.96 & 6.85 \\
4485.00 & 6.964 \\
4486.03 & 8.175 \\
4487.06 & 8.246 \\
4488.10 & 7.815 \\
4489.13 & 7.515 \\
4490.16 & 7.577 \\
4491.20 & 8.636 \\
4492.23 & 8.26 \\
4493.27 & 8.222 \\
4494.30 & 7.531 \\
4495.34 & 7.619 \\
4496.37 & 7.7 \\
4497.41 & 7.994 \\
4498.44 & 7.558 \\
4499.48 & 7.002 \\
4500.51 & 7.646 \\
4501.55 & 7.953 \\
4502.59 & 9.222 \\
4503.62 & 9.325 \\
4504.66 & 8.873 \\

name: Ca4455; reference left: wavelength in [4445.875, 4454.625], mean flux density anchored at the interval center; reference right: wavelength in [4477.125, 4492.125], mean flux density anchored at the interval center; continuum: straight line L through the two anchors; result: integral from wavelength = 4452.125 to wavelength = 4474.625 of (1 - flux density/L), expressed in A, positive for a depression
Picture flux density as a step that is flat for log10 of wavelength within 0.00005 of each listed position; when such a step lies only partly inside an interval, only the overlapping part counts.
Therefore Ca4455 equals 1.6 A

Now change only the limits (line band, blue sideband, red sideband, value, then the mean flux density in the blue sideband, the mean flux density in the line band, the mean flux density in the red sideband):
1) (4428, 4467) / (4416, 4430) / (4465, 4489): 0.9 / 7.1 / 7.06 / 7.38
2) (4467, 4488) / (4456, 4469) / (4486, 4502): -0.3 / 6.82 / 7.39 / 7.83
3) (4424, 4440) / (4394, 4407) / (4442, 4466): -0.7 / 6.3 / 7.03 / 7.02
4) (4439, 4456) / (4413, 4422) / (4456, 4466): -0.9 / 7.02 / 7.24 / 6.81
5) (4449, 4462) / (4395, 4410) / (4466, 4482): 0.3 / 6.32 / 6.86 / 7.27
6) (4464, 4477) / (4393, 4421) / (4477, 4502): 0.3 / 6.6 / 7.23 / 7.67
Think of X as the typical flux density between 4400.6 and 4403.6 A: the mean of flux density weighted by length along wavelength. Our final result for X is 6.46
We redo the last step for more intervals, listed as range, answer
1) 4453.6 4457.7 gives 6.56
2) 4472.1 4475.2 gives 7.66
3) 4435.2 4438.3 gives 7.04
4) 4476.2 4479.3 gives 7.31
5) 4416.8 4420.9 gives 7.32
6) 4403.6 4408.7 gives 6.01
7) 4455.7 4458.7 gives 6.72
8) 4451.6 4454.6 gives 6.76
